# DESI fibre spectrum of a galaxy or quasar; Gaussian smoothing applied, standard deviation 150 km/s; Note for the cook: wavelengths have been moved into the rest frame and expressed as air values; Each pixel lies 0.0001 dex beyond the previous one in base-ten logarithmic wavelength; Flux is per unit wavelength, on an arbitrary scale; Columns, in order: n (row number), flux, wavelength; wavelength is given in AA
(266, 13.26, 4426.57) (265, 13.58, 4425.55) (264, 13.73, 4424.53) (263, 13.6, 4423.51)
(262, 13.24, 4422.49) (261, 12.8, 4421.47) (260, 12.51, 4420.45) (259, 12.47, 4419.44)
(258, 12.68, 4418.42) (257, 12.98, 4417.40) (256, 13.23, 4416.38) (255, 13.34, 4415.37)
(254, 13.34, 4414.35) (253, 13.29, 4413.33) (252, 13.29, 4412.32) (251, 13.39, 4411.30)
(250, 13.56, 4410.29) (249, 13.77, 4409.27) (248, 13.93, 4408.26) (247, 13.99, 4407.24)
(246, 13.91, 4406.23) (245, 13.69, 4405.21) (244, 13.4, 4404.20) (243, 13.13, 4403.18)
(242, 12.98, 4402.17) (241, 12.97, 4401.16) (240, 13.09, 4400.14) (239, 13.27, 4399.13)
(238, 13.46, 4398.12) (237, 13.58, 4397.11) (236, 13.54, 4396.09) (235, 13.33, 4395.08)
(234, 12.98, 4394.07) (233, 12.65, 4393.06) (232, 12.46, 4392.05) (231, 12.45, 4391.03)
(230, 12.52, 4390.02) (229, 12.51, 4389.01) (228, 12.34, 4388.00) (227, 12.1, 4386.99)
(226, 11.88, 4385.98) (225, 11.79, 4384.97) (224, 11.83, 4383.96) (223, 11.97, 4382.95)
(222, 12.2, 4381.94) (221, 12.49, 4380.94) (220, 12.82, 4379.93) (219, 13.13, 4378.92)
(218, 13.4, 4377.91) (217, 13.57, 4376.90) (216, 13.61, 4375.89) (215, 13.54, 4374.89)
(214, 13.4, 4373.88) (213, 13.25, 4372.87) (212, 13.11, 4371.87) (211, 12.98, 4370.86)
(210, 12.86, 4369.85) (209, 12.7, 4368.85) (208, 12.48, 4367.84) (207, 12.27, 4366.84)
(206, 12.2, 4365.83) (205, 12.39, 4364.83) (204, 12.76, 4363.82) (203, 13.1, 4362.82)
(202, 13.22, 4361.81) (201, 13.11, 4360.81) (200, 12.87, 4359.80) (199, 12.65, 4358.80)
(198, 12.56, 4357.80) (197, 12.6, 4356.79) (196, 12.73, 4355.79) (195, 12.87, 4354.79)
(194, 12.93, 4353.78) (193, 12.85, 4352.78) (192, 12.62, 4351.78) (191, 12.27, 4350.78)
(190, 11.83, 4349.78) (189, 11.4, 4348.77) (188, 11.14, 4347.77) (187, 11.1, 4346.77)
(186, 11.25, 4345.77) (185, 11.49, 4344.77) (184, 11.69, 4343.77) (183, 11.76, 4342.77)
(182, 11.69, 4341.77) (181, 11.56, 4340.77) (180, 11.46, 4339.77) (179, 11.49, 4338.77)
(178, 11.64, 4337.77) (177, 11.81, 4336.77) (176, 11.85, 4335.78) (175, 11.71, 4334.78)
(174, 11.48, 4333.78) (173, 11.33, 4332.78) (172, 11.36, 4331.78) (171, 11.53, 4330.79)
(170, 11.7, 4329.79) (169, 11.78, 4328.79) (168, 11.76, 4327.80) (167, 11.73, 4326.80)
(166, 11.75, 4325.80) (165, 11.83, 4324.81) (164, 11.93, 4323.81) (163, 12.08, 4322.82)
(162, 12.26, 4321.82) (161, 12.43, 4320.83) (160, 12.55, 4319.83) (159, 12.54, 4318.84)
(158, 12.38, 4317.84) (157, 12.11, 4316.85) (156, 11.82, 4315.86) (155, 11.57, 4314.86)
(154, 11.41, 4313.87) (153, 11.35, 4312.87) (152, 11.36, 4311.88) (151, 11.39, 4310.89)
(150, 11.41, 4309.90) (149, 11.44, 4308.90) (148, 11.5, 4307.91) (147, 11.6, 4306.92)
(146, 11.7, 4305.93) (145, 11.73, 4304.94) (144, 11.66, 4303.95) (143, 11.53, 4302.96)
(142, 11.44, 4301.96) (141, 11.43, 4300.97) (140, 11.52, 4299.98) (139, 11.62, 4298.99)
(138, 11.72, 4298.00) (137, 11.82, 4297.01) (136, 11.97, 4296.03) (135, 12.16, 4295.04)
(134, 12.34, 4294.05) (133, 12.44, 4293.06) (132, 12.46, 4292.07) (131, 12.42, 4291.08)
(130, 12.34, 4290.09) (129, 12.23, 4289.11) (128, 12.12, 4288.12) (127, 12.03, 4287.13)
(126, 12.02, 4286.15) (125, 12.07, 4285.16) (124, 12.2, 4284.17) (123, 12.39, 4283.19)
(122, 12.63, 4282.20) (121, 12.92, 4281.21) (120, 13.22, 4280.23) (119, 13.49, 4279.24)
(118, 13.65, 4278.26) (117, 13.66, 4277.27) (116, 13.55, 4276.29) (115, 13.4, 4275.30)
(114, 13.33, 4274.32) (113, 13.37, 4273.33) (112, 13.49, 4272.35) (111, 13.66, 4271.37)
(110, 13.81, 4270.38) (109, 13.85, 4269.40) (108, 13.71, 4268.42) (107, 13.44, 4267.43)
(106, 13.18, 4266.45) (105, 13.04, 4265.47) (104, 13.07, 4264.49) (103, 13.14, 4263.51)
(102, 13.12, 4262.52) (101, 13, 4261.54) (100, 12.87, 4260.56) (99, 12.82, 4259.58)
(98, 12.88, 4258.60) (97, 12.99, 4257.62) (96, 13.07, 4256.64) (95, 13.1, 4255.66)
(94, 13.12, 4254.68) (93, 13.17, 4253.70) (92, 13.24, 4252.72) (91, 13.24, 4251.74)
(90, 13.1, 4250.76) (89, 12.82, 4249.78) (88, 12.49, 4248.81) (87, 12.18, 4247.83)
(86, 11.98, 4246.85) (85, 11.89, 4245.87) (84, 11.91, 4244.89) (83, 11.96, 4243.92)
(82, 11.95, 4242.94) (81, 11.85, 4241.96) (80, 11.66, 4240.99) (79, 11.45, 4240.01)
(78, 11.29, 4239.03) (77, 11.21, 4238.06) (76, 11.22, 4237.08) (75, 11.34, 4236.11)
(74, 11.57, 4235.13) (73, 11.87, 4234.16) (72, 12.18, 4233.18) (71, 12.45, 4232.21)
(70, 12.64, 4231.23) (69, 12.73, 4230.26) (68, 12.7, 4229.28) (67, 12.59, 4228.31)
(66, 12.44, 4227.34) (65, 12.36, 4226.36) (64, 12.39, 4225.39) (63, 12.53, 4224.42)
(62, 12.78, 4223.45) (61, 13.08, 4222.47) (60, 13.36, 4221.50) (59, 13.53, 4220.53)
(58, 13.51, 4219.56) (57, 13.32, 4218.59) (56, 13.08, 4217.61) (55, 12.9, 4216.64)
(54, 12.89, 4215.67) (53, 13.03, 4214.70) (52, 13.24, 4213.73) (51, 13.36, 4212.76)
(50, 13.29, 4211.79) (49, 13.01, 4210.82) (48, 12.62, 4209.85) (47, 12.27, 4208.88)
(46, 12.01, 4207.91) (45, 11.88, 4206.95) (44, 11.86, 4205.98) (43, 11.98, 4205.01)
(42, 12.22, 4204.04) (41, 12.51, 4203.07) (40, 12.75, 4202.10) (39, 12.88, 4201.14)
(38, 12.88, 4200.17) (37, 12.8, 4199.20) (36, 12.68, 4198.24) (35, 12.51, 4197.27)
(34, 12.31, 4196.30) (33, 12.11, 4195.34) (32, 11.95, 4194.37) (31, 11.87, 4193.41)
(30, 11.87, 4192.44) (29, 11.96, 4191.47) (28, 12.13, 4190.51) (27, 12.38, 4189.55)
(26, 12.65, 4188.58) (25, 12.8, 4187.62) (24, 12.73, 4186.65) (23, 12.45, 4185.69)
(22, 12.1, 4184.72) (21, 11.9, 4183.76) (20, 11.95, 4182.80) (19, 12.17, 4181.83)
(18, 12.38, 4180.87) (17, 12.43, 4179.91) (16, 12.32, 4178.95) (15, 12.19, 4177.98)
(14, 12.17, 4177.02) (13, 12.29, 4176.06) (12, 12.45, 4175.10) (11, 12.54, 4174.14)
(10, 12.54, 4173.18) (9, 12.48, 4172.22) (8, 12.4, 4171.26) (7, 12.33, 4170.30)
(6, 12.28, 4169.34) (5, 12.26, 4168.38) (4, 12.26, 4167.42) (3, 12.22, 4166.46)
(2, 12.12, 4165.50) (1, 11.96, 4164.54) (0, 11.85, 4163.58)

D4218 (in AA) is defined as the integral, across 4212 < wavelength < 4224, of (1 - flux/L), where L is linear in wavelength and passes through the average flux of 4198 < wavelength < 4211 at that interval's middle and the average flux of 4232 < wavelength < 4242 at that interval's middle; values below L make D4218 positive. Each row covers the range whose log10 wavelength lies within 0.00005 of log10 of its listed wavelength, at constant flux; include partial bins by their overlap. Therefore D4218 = -1.1 AA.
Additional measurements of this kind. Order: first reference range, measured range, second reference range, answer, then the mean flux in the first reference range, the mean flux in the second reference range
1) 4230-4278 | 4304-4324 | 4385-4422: 1.6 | 12.7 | 13.1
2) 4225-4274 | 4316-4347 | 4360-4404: 2.3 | 12.6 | 12.8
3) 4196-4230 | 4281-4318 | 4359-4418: 2.8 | 12.7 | 13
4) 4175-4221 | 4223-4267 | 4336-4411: 0.3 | 12.5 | 12.7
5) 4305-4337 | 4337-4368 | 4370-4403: 0.3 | 11.8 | 12.9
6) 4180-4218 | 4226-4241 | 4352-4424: 0.7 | 12.5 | 13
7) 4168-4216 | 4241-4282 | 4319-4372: -2.4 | 12.4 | 12.1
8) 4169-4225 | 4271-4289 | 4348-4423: -0.3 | 12.5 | 12.9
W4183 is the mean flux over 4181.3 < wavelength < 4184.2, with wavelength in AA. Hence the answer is 12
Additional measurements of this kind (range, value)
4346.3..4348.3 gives 11.1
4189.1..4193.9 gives 12.1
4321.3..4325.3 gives 12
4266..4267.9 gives 13.3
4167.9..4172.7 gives 12.4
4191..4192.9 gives 11.9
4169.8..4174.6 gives 12.5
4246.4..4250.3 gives 12.4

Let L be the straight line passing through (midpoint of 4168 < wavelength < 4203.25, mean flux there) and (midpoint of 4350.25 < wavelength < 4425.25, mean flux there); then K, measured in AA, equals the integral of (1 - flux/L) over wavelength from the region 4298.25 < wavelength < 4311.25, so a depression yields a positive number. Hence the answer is 1.2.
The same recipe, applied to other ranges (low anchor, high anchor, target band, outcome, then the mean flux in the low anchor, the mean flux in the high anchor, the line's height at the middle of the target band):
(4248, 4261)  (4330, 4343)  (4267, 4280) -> -0.9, 13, 11.6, 12.7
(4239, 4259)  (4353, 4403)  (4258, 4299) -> -1.0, 12.5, 12.8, 12.5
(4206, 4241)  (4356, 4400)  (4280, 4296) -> 0.3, 12.5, 12.8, 12.6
